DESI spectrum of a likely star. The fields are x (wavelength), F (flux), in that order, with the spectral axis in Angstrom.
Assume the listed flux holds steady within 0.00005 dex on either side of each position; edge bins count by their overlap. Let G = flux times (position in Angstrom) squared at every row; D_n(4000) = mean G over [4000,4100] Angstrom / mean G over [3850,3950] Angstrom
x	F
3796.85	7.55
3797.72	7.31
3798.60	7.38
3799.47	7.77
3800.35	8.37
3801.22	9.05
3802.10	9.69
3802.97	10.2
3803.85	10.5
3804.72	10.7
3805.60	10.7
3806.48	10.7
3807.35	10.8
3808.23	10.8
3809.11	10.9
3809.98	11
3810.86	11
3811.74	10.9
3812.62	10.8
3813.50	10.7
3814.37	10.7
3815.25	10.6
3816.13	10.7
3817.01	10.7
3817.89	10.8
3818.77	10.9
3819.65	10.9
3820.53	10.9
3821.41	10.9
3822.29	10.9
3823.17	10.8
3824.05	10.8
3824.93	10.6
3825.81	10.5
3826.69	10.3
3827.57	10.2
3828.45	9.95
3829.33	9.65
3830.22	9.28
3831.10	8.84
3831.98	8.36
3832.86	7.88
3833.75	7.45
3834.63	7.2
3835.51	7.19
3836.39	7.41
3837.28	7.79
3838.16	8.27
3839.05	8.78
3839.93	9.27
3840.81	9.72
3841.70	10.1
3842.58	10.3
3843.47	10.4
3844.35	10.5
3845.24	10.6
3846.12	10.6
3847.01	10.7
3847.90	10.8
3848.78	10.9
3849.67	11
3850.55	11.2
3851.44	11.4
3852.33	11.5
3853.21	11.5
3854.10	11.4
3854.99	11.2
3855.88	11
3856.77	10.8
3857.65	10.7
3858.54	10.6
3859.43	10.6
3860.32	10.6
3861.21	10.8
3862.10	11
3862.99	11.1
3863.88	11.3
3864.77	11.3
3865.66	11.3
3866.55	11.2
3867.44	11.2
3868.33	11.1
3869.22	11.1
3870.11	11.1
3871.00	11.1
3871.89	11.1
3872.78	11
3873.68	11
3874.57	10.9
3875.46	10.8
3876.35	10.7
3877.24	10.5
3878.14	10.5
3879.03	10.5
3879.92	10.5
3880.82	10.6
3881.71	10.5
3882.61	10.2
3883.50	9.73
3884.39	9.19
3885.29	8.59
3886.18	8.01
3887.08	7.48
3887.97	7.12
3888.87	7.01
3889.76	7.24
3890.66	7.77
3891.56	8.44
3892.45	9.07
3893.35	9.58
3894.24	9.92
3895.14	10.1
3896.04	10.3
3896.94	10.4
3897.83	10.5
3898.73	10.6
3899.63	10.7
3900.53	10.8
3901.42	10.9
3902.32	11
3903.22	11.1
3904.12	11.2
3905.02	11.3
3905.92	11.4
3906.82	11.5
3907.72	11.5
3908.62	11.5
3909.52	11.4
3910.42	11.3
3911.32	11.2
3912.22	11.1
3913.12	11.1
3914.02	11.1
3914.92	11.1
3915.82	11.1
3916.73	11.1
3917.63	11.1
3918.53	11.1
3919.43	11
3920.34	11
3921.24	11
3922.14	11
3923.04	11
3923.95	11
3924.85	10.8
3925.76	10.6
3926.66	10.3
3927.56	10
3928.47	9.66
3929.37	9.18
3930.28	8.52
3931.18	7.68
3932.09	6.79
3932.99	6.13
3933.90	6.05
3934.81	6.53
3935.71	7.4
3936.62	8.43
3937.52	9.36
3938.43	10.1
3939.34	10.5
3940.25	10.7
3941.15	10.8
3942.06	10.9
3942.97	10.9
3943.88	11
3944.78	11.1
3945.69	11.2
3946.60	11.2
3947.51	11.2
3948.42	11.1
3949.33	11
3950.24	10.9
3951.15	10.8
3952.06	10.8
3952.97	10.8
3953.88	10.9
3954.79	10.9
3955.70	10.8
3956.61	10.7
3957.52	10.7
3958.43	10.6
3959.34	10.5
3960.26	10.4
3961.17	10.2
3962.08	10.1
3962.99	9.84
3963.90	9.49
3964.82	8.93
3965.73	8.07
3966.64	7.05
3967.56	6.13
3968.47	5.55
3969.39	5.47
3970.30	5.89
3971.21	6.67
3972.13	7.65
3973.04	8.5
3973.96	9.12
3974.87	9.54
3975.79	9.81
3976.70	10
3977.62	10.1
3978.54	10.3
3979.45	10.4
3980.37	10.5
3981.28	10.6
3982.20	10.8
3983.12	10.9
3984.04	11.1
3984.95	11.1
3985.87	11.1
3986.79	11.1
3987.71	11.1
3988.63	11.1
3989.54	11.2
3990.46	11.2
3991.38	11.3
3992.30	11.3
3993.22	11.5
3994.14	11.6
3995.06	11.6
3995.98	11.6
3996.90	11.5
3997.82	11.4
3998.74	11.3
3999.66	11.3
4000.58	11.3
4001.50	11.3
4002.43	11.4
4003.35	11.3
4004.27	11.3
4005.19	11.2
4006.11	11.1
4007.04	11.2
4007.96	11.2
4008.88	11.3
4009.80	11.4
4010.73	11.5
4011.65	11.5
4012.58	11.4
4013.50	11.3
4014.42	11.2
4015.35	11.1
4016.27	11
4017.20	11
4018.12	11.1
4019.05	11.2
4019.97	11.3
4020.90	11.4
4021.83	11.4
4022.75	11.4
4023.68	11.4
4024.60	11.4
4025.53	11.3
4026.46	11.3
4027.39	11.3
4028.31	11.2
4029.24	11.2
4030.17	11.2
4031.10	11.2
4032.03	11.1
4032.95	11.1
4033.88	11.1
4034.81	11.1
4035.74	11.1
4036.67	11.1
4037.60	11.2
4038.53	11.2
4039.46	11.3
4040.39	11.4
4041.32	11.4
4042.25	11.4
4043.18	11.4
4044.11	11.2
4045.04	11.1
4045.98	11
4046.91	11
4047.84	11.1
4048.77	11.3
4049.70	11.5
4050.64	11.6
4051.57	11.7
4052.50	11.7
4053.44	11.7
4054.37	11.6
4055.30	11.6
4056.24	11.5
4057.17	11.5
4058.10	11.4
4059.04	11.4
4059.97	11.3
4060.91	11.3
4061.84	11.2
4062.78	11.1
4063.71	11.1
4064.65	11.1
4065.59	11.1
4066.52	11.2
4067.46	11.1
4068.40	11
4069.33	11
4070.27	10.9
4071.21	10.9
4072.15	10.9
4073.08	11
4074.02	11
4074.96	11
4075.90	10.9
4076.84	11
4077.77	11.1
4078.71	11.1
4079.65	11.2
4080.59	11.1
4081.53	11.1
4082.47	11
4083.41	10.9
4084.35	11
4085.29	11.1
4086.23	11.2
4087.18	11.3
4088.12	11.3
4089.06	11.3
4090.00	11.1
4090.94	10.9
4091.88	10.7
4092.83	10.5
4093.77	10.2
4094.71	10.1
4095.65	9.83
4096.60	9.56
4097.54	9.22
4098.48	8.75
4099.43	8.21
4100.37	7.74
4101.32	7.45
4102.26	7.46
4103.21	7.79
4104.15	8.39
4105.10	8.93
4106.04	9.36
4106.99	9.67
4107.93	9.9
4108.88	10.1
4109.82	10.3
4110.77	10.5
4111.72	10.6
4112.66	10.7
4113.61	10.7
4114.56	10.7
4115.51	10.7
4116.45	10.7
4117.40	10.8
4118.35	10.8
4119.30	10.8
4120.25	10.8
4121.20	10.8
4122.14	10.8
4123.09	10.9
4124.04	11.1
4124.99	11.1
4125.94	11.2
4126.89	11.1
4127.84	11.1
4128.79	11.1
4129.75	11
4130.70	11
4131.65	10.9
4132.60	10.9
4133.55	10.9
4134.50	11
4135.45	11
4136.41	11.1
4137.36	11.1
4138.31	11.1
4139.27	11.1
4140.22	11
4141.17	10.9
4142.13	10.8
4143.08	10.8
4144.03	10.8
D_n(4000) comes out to 1.16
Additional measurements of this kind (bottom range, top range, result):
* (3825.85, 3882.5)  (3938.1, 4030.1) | 1.10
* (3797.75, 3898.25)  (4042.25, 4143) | 1.20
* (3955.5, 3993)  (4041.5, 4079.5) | 1.21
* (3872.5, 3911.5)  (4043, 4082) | 1.21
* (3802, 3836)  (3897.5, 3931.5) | 1.12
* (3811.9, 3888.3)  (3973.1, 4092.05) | 1.19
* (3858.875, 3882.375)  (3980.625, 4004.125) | 1.10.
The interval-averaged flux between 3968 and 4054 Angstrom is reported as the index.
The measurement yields 10.9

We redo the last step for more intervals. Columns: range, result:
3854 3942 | 10.2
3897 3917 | 11.1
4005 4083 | 11.2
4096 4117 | 9.44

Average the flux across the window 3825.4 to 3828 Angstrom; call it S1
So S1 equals 10.3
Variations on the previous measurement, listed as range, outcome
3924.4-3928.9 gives 10.3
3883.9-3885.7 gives 8.91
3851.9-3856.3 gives 11.3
